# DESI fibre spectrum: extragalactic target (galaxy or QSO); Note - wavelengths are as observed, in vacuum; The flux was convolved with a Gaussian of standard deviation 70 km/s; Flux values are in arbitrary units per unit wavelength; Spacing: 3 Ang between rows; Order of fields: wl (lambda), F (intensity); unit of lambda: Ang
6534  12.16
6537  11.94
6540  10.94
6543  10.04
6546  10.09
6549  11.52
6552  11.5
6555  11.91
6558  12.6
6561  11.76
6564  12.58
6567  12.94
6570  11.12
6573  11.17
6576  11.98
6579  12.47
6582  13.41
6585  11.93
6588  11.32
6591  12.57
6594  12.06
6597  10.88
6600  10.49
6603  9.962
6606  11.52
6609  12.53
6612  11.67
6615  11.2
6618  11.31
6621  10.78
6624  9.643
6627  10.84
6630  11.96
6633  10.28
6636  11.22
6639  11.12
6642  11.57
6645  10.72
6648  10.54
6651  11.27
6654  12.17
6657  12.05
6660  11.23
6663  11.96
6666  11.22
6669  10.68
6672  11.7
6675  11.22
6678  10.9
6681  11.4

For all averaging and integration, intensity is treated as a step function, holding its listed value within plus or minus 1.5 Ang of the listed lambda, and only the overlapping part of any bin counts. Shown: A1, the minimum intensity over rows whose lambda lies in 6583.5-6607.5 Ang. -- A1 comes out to 9.962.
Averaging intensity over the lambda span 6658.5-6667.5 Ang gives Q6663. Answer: 11.5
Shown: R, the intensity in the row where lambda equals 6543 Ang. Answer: 10.04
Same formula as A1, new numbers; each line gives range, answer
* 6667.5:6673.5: 10.68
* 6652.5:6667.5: 11.22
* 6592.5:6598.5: 10.88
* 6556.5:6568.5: 11.76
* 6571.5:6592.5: 11.17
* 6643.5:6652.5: 10.54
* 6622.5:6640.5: 9.643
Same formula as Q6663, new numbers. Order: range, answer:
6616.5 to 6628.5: 10.6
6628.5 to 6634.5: 11.1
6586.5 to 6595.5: 12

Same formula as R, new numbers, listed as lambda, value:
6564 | 12.58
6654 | 12.17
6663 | 11.96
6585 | 11.93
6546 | 10.09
